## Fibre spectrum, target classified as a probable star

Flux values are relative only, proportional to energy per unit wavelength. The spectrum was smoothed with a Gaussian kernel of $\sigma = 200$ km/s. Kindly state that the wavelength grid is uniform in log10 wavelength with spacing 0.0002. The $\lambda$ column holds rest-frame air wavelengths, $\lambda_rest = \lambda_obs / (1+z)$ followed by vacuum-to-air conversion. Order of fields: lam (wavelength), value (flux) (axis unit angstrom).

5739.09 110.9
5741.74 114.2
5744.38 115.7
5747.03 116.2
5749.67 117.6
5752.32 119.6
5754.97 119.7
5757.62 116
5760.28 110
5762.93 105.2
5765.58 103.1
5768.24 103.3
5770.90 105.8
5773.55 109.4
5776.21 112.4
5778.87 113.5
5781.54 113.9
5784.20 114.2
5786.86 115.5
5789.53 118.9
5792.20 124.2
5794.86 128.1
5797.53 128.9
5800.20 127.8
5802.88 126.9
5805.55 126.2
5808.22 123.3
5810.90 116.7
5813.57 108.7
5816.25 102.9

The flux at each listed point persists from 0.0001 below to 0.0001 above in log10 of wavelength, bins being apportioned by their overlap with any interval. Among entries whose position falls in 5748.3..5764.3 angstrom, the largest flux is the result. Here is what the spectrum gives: 119.7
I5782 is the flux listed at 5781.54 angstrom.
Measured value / 113.9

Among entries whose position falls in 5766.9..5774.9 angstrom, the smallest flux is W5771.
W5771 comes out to 103.3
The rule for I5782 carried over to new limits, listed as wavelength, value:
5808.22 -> 123.3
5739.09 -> 110.9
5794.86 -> 128.1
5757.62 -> 116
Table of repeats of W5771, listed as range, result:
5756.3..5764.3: 105.2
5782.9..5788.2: 114.2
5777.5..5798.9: 113.5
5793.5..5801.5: 127.8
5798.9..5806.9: 126.2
